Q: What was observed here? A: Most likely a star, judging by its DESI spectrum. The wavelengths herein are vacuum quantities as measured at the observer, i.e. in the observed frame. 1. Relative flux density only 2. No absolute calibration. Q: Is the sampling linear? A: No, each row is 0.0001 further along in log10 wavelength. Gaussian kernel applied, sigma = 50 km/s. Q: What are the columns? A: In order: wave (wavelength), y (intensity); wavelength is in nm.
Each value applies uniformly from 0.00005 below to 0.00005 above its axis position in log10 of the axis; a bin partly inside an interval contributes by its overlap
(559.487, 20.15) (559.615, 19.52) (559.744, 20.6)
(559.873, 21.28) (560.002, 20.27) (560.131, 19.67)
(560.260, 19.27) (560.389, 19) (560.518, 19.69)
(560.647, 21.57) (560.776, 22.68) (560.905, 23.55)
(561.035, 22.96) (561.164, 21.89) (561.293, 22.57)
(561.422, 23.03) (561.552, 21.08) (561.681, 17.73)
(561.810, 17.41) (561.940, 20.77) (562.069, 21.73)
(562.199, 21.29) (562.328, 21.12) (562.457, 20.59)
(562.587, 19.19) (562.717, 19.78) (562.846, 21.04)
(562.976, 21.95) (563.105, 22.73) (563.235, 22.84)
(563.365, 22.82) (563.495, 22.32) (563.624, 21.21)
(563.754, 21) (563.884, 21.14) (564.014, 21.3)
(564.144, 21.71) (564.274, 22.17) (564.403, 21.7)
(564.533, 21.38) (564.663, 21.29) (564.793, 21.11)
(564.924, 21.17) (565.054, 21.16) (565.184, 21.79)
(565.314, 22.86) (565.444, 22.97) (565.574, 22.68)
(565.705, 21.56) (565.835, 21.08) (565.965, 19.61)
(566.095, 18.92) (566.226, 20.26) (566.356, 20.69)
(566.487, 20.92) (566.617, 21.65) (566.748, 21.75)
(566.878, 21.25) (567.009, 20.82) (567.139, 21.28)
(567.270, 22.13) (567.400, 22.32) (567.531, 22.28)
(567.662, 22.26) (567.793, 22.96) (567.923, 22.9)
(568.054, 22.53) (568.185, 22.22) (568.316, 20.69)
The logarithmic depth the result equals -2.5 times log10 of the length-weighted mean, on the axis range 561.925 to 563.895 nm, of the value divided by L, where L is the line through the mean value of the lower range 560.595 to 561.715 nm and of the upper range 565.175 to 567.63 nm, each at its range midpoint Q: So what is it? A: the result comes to 0.02 mag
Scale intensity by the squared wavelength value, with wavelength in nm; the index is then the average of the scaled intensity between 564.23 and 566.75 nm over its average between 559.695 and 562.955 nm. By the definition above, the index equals 1.0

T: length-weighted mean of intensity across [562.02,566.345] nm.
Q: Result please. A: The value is 21.4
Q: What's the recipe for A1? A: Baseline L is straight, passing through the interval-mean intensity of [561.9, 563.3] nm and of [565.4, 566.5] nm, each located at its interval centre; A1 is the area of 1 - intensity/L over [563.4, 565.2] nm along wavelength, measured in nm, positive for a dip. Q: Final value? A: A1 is -0.04 nm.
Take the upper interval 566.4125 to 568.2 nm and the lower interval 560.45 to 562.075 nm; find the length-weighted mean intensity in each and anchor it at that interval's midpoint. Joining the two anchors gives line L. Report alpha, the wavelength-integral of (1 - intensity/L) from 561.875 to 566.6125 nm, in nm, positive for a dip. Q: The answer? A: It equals 0.06 nm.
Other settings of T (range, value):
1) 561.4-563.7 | 21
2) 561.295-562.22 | 20.5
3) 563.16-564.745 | 21.7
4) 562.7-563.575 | 22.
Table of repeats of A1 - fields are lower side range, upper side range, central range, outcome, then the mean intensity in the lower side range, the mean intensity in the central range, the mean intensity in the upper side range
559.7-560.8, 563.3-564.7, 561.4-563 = 0.05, 20.4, 20.4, 21.7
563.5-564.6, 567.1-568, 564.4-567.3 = 0.09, 21.5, 21.3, 22.3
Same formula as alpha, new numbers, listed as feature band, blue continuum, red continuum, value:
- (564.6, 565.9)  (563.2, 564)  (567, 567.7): 0.005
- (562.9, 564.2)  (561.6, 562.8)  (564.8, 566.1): -0.081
